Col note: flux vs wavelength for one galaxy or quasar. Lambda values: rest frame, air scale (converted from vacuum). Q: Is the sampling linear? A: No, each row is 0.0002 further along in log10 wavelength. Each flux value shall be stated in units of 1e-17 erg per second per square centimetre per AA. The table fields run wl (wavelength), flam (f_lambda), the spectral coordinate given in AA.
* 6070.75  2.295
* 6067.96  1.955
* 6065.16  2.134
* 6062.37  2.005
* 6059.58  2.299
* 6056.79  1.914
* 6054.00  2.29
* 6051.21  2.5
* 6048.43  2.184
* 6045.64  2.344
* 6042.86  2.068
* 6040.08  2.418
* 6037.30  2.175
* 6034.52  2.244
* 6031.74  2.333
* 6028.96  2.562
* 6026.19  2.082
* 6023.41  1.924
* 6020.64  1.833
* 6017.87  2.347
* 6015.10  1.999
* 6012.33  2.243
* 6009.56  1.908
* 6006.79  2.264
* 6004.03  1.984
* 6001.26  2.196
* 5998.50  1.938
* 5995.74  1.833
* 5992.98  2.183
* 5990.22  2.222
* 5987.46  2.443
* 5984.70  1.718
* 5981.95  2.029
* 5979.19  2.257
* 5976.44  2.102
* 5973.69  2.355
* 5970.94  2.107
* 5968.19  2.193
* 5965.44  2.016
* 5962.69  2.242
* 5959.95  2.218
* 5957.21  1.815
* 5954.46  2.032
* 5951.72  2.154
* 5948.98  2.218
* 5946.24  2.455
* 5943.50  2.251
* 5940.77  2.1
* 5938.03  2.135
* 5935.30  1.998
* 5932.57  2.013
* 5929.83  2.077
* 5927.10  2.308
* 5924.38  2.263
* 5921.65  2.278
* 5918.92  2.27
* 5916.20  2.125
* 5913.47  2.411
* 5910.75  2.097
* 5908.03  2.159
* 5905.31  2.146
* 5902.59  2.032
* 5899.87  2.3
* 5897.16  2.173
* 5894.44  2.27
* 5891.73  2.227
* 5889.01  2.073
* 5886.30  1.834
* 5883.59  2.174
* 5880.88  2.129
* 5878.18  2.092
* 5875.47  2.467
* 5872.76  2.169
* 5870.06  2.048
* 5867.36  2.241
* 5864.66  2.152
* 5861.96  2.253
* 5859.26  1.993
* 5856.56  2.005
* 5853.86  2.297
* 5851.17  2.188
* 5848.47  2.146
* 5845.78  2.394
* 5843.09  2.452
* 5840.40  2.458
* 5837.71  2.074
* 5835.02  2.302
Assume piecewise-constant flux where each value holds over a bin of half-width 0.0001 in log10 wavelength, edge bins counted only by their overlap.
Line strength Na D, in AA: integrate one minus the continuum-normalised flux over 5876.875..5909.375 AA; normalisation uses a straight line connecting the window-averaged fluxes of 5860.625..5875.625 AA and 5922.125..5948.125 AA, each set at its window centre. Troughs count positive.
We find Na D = 0.9 AA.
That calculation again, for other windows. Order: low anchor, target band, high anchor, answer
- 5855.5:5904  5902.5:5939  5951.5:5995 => -0.56 AA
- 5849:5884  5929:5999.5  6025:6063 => 2.96 AA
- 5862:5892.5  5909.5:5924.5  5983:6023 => -0.81 AA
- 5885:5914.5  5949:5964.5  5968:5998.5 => 0.22 AA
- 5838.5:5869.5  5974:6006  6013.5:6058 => 1.65 AA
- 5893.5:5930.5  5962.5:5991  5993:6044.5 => 0.21 AA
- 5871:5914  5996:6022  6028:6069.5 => 1.66 AA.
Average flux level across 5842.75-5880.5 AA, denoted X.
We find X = 2.2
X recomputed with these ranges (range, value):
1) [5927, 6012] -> 2.12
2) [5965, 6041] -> 2.14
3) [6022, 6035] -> 2.23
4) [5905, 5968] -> 2.17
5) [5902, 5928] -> 2.21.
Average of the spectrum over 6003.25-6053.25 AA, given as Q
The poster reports 2.19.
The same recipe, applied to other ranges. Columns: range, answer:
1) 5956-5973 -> 2.11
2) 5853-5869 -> 2.15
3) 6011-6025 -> 2.07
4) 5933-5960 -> 2.13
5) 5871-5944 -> 2.17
